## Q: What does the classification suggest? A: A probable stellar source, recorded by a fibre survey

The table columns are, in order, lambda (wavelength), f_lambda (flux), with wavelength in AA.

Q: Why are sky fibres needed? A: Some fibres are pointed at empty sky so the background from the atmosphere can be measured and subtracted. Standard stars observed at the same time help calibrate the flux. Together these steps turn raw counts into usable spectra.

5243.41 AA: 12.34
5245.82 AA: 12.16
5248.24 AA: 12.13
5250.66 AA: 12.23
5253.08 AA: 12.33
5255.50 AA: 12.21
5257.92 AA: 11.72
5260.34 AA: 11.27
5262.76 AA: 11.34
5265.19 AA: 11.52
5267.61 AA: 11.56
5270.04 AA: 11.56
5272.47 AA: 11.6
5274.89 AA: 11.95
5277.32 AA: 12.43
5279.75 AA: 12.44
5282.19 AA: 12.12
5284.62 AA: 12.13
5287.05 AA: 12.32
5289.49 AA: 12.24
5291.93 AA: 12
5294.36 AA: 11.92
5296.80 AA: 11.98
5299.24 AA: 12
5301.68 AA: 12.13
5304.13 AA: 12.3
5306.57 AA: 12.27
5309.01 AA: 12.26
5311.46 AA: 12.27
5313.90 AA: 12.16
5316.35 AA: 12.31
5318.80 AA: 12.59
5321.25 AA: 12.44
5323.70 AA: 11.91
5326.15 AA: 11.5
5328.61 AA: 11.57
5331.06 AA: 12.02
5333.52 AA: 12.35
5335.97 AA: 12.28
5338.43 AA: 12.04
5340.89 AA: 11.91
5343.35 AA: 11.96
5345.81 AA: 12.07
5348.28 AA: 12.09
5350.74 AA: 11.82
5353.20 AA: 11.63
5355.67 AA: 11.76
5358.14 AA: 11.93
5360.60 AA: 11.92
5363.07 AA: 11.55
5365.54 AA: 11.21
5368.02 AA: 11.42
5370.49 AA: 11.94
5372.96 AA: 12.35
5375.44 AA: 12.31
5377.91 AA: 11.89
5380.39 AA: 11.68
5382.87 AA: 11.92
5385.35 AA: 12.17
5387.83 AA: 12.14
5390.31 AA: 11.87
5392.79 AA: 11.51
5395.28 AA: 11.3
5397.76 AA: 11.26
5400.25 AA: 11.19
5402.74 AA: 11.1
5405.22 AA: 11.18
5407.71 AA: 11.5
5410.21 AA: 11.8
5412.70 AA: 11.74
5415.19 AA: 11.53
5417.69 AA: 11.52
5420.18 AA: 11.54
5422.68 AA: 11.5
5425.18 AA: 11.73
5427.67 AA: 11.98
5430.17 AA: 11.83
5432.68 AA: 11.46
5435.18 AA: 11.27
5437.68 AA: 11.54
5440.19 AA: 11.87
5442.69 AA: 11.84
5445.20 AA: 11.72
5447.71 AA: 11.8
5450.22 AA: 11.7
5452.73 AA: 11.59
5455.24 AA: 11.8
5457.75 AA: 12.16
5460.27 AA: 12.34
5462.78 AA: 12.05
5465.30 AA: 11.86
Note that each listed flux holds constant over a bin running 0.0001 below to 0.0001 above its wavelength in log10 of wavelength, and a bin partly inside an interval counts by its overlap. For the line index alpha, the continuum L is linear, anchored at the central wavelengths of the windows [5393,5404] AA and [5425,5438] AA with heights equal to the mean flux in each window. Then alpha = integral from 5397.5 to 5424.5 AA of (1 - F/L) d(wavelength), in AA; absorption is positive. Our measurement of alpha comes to -0.1 AA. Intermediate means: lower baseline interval 11.2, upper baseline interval 11.6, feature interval 11.5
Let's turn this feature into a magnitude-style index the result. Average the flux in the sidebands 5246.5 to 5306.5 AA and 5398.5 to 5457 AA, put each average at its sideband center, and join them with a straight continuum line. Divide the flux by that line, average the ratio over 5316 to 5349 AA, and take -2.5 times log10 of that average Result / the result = -0.02 mag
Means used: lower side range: 12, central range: 12.1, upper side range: 11.6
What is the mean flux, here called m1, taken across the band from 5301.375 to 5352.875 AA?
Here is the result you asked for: 12.1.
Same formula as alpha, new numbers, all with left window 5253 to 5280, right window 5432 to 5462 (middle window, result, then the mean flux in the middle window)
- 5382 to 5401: 0.2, 11.7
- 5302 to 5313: -0.4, 12.3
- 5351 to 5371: 0.2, 11.7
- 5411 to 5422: 0.2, 11.6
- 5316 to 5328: -0.3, 12.1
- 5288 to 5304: -0.4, 12.1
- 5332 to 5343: -0.3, 12.1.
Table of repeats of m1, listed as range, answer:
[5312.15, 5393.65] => 12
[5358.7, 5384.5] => 11.8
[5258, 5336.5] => 12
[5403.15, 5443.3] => 11.6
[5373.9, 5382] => 12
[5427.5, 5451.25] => 11.7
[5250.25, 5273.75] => 11.7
